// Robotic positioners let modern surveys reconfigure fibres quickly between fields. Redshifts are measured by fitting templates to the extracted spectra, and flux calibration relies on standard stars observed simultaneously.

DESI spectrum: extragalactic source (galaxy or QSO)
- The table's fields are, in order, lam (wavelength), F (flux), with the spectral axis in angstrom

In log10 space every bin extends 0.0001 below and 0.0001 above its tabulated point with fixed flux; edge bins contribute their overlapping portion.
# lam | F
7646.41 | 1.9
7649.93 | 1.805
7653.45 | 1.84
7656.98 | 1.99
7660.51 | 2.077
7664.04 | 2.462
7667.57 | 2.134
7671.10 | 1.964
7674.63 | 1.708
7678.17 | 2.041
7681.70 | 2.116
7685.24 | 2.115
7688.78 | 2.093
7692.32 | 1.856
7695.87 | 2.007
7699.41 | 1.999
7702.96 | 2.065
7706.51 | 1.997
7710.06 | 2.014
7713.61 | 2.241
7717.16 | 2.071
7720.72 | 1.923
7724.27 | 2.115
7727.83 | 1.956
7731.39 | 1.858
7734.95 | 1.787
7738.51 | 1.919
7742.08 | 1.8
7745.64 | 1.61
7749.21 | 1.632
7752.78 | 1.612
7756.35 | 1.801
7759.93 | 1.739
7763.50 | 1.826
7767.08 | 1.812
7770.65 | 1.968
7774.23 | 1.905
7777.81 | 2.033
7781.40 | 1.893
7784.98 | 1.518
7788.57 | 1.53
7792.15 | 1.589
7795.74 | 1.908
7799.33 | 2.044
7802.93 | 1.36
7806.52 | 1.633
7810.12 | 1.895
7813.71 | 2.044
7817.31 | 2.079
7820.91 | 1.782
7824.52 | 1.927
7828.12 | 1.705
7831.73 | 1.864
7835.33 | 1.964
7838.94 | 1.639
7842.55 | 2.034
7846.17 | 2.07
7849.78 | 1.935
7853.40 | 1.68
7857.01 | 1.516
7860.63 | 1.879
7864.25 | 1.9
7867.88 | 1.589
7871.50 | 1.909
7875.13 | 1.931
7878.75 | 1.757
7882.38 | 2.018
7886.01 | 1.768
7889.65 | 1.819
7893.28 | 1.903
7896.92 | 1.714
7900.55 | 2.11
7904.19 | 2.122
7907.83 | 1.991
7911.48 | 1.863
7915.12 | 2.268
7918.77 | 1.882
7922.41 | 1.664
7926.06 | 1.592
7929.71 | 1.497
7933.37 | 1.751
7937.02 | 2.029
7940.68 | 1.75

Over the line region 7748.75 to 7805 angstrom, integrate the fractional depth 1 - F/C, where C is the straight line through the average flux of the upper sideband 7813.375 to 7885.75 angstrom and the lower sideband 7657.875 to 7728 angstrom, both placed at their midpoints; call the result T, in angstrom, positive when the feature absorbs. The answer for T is 5.3 angstrom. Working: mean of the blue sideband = 2.05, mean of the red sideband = 1.86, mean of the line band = 1.76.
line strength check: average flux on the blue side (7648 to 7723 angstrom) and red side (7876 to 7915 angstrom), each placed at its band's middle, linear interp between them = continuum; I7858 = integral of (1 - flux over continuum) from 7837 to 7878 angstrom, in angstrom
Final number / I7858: 2.5 angstrom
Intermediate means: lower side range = 2.03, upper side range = 1.92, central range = 1.82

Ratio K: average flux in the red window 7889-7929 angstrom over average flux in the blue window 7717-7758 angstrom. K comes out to 1.03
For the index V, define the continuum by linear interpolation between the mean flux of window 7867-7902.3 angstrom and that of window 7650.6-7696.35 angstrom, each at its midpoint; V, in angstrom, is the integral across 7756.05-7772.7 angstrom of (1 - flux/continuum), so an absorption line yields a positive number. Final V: 1.03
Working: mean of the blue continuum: 2.03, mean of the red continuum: 1.86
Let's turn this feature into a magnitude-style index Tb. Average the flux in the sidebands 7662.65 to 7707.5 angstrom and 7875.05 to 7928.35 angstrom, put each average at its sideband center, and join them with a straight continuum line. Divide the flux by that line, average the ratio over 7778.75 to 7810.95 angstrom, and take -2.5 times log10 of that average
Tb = 0.15 mag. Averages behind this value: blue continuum 2.04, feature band 1.71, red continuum 1.89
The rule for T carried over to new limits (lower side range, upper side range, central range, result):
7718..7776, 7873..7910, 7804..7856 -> 0.5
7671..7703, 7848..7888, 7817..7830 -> 0.0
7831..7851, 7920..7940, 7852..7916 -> -1.9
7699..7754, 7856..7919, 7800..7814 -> 1.3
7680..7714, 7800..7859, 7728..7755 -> 2.9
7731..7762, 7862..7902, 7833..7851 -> -1.0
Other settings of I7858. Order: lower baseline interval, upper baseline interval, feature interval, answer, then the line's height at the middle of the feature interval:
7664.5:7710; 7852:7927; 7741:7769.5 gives 3.4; 1.97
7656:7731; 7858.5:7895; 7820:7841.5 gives 0.8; 1.89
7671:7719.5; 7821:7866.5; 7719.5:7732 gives 0.1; 1.98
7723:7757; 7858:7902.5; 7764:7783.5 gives -1.0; 1.82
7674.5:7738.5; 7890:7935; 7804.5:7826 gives 0.5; 1.93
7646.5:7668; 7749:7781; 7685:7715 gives -1.3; 1.95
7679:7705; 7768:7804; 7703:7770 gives 1.4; 1.92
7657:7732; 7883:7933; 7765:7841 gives 5.2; 1.95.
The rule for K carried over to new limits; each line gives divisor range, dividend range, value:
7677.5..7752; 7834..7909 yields 0.95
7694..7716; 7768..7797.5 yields 0.87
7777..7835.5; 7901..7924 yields 1.10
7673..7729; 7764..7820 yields 0.90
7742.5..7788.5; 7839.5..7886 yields 1.04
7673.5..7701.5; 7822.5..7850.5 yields 0.95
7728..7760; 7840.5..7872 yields 1.04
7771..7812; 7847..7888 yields 1.03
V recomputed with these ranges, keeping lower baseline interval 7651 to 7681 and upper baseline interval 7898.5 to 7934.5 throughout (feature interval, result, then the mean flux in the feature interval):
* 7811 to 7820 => -0.4 angstrom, 2.02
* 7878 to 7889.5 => 0.3 angstrom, 1.85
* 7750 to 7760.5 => 1.4 angstrom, 1.71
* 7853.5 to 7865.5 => 1.0 angstrom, 1.75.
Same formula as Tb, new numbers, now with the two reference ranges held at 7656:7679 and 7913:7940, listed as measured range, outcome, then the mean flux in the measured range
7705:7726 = -0.03 mag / 2.06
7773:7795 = 0.12 mag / 1.75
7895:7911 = -0.08 mag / 1.97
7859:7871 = 0.04 mag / 1.8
